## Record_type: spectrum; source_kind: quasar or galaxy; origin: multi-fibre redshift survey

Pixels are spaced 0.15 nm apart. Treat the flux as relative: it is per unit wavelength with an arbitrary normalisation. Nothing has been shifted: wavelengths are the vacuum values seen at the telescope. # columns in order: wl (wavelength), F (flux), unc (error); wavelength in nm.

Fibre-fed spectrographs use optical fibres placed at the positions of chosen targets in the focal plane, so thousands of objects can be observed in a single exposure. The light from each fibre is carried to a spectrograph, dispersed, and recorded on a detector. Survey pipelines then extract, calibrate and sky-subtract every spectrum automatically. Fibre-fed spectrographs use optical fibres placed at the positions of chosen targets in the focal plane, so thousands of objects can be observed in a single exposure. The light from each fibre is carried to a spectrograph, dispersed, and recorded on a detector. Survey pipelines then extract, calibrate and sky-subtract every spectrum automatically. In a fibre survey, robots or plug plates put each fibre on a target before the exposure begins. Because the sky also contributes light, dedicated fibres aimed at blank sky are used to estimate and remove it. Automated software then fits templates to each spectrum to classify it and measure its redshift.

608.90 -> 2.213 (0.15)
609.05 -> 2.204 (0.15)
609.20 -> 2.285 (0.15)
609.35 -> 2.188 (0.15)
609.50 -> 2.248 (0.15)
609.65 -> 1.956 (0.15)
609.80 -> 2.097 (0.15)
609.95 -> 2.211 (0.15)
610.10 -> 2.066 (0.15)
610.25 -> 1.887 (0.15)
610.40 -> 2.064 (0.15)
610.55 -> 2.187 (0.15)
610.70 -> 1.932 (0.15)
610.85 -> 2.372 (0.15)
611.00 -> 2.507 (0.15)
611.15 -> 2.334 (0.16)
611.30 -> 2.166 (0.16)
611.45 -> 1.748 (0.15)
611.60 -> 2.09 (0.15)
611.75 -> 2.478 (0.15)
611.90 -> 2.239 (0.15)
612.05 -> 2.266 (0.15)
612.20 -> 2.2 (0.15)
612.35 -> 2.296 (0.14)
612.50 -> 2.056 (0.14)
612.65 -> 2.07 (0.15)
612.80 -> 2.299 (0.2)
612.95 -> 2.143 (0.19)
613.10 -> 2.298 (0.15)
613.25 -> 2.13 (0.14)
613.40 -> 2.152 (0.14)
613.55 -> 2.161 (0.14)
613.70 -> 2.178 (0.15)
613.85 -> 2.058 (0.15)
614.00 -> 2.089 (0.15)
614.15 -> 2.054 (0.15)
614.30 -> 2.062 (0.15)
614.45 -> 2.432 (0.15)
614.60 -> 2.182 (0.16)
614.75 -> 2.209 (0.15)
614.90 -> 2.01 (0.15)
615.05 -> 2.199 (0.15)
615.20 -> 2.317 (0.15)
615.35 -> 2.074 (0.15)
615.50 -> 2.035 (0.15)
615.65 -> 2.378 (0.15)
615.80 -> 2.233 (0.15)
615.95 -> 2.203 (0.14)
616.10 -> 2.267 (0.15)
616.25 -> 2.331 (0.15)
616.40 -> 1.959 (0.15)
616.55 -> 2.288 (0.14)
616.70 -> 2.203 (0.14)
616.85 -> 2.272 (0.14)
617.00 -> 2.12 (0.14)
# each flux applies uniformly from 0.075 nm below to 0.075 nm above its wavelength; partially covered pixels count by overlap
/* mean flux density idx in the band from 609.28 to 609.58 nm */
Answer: 2.21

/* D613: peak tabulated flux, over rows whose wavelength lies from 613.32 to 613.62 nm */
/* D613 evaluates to 2.161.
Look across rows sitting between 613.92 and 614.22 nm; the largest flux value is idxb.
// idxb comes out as 2.089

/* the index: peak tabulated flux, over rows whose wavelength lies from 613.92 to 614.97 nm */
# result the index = 2.432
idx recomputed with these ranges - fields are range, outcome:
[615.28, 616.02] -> 2.19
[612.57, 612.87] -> 2.18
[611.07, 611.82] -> 2.16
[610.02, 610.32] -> 1.98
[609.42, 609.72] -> 2.11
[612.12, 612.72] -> 2.16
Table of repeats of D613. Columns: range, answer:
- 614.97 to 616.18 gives 2.378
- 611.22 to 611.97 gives 2.478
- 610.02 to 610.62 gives 2.187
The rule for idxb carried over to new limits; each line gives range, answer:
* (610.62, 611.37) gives 2.507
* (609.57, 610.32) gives 2.211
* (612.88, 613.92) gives 2.298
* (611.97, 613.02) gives 2.299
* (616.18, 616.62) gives 2.331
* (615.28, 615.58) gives 2.074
